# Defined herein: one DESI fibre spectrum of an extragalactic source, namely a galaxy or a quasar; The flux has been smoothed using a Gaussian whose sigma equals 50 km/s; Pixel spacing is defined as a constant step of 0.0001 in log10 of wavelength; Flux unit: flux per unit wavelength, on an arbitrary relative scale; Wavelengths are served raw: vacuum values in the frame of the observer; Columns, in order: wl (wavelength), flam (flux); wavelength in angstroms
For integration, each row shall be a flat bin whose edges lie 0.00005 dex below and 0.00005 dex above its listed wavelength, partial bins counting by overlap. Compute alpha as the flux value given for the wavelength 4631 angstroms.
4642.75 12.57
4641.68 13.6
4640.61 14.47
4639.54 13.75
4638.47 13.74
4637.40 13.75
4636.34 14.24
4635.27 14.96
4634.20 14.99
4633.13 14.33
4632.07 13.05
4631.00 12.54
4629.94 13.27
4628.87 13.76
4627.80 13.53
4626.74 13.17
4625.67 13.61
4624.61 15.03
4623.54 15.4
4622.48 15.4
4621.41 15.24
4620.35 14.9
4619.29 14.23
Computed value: 12.54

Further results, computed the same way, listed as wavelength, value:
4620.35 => 14.9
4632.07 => 13.05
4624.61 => 15.03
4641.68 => 13.6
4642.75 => 12.57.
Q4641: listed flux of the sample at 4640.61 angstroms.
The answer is 14.47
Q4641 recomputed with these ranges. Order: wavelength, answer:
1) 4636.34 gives 14.24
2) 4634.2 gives 14.99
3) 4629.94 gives 13.27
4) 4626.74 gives 13.17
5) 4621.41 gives 15.24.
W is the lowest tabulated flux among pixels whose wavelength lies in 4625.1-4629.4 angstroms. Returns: 13.17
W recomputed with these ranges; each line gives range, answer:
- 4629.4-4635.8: 12.54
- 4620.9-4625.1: 15.03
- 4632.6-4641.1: 13.74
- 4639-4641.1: 13.75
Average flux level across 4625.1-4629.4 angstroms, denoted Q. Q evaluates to 13.5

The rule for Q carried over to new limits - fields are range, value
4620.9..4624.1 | 15.3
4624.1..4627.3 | 13.9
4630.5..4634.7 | 13.7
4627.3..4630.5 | 13.5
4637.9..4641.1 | 14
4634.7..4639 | 14.2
